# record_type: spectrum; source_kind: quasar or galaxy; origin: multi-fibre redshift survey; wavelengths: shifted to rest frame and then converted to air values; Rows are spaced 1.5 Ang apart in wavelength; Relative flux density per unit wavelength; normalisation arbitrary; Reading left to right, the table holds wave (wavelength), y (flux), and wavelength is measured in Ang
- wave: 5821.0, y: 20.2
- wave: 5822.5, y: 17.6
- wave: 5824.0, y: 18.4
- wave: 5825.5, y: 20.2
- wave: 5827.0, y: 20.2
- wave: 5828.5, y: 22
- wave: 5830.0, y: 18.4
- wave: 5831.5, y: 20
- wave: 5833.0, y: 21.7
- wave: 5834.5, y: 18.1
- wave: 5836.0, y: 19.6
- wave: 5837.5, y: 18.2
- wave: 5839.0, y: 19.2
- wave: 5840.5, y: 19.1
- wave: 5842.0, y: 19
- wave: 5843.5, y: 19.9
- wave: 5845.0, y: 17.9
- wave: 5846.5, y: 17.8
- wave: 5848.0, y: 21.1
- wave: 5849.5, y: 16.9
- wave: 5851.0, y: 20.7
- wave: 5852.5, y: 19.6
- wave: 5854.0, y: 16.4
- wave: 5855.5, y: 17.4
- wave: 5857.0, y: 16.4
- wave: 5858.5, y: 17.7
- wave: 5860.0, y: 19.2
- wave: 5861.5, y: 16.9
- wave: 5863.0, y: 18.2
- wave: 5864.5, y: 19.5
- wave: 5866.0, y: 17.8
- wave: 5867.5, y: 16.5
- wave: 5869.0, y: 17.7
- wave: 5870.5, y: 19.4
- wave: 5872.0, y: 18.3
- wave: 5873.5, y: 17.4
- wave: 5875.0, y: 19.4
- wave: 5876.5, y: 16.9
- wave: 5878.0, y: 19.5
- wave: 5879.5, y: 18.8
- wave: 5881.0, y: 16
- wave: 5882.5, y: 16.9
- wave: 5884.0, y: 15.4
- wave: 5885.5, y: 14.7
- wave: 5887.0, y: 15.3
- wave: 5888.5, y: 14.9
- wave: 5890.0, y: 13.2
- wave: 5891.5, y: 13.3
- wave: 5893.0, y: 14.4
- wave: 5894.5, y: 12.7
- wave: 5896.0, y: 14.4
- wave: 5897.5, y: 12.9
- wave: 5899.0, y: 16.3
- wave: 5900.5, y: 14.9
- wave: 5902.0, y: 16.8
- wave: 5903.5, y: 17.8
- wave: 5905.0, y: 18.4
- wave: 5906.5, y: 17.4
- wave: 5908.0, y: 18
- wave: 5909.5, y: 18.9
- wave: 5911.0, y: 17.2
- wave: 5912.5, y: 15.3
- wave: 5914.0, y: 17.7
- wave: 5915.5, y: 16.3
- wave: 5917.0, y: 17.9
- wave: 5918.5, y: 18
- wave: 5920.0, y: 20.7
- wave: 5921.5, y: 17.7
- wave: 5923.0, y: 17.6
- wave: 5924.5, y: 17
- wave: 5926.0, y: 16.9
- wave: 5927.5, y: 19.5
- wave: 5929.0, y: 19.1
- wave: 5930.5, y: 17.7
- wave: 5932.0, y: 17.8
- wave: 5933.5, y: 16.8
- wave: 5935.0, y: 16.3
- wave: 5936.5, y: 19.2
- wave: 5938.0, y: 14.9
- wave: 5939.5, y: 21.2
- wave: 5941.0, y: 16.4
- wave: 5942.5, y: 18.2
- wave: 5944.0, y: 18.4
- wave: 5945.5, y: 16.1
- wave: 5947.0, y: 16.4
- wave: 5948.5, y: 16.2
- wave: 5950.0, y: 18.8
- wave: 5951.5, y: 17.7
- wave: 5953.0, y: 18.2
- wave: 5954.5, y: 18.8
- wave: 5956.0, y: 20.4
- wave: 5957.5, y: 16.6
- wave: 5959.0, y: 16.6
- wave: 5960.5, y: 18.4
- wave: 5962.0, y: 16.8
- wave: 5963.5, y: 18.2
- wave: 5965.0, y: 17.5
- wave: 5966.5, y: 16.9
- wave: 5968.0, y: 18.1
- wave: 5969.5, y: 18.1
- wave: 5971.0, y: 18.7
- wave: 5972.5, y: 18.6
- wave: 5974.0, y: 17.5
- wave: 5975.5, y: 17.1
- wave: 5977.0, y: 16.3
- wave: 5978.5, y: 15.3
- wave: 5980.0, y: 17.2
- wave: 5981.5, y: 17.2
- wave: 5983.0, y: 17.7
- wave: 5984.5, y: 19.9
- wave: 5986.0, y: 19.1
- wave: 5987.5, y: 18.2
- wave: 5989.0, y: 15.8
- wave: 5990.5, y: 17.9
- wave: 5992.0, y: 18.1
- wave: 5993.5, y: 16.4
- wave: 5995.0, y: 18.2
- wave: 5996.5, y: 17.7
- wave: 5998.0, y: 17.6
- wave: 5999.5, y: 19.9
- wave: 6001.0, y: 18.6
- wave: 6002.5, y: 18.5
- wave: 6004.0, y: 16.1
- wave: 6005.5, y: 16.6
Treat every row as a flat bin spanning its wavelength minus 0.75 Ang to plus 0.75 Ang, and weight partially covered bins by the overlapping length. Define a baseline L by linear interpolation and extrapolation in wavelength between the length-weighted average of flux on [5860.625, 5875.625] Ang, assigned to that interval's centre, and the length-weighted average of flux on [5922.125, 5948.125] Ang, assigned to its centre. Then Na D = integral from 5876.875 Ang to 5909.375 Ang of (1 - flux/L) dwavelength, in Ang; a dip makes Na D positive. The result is 3.7 Ang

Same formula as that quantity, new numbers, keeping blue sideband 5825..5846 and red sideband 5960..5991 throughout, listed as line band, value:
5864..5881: 0.75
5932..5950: 0.73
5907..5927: 0.83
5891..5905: 2.71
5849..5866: 1.00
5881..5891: 1.99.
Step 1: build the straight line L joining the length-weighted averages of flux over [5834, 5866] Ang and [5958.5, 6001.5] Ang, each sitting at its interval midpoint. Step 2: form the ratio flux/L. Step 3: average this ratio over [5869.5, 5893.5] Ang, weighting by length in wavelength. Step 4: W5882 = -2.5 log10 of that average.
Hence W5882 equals 0.11 mag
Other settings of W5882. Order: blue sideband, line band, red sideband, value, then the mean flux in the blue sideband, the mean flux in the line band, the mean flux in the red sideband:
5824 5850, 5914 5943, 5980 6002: 0.04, 19.4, 17.8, 18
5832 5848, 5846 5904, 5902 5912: 0.10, 19.2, 16.9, 17.8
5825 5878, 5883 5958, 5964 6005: 0.08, 18.7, 16.9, 17.7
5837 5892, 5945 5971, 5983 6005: 0.01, 17.7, 17.7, 18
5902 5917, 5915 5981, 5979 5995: -0.01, 17.4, 17.7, 17.7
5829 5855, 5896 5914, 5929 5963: 0.10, 19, 16.7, 17.7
